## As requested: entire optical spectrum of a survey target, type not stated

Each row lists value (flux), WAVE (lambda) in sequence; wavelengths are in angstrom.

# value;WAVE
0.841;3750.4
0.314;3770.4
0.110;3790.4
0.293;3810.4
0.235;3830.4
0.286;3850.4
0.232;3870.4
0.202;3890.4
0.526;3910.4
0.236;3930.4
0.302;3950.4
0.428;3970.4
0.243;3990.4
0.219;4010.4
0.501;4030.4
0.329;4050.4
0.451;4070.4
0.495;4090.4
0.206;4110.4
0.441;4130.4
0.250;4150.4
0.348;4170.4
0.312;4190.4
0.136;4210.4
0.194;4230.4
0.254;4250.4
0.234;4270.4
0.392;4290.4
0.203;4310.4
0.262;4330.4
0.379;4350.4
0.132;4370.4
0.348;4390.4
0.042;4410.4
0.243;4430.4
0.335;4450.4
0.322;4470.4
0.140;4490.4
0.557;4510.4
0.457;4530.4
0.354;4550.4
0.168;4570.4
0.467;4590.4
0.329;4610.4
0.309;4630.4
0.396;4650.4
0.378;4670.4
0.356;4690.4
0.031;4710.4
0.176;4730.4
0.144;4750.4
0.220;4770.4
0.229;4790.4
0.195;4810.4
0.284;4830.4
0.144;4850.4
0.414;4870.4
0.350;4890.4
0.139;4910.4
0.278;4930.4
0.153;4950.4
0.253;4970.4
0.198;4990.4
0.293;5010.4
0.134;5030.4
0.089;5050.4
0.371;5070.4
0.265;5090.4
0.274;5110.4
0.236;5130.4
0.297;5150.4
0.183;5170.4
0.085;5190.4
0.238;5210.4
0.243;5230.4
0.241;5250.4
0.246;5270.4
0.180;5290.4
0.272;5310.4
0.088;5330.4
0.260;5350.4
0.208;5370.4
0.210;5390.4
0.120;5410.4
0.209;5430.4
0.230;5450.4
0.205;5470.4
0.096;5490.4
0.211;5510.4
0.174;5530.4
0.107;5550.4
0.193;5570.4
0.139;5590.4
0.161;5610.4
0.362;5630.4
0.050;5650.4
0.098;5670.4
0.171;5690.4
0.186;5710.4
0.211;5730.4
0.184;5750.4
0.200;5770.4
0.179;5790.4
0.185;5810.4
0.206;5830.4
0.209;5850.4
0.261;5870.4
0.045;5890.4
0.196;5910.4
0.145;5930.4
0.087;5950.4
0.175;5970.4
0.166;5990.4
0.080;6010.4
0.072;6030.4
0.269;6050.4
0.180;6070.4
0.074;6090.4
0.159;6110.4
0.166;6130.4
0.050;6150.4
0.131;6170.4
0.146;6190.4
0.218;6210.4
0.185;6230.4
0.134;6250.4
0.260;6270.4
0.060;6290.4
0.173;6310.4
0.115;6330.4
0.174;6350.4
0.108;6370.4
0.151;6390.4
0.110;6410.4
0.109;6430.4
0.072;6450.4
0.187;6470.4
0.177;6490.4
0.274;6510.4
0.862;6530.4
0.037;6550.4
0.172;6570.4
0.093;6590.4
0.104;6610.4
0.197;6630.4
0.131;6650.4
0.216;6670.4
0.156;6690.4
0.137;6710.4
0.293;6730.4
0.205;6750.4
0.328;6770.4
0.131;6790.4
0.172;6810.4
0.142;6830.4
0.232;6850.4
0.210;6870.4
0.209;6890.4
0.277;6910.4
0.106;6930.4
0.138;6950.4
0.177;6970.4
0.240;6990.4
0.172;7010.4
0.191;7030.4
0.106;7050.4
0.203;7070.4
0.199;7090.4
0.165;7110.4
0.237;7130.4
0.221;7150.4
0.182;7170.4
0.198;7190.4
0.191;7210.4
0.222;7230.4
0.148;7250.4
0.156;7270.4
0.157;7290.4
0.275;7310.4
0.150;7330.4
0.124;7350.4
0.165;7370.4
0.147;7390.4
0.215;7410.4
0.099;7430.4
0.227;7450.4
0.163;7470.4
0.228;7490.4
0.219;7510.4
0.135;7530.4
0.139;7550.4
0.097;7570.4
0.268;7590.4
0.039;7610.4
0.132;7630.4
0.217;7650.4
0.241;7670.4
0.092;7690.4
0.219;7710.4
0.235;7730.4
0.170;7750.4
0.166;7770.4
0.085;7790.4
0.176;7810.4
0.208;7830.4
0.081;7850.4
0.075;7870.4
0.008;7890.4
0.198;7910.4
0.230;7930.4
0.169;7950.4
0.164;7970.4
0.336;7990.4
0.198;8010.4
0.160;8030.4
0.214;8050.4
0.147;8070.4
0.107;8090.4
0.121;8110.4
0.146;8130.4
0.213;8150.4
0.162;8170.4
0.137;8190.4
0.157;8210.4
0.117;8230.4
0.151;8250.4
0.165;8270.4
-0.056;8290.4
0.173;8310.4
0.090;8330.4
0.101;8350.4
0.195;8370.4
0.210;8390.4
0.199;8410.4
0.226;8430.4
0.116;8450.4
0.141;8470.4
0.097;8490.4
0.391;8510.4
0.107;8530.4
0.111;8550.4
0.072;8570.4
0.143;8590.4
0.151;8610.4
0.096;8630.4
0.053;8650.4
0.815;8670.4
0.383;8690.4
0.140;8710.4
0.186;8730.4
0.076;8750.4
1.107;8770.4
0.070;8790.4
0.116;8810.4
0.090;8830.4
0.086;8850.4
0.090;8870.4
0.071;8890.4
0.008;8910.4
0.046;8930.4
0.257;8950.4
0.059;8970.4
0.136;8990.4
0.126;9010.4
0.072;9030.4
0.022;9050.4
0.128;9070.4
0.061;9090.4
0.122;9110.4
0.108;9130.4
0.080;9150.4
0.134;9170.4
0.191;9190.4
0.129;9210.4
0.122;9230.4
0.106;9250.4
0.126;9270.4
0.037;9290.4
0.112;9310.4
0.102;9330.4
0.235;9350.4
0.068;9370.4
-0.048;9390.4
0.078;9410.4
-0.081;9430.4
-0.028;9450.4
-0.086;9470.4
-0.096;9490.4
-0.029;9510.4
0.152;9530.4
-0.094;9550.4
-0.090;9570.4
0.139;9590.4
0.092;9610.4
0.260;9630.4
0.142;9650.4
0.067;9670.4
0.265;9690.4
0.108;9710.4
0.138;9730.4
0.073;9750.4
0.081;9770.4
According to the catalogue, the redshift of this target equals 0.75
